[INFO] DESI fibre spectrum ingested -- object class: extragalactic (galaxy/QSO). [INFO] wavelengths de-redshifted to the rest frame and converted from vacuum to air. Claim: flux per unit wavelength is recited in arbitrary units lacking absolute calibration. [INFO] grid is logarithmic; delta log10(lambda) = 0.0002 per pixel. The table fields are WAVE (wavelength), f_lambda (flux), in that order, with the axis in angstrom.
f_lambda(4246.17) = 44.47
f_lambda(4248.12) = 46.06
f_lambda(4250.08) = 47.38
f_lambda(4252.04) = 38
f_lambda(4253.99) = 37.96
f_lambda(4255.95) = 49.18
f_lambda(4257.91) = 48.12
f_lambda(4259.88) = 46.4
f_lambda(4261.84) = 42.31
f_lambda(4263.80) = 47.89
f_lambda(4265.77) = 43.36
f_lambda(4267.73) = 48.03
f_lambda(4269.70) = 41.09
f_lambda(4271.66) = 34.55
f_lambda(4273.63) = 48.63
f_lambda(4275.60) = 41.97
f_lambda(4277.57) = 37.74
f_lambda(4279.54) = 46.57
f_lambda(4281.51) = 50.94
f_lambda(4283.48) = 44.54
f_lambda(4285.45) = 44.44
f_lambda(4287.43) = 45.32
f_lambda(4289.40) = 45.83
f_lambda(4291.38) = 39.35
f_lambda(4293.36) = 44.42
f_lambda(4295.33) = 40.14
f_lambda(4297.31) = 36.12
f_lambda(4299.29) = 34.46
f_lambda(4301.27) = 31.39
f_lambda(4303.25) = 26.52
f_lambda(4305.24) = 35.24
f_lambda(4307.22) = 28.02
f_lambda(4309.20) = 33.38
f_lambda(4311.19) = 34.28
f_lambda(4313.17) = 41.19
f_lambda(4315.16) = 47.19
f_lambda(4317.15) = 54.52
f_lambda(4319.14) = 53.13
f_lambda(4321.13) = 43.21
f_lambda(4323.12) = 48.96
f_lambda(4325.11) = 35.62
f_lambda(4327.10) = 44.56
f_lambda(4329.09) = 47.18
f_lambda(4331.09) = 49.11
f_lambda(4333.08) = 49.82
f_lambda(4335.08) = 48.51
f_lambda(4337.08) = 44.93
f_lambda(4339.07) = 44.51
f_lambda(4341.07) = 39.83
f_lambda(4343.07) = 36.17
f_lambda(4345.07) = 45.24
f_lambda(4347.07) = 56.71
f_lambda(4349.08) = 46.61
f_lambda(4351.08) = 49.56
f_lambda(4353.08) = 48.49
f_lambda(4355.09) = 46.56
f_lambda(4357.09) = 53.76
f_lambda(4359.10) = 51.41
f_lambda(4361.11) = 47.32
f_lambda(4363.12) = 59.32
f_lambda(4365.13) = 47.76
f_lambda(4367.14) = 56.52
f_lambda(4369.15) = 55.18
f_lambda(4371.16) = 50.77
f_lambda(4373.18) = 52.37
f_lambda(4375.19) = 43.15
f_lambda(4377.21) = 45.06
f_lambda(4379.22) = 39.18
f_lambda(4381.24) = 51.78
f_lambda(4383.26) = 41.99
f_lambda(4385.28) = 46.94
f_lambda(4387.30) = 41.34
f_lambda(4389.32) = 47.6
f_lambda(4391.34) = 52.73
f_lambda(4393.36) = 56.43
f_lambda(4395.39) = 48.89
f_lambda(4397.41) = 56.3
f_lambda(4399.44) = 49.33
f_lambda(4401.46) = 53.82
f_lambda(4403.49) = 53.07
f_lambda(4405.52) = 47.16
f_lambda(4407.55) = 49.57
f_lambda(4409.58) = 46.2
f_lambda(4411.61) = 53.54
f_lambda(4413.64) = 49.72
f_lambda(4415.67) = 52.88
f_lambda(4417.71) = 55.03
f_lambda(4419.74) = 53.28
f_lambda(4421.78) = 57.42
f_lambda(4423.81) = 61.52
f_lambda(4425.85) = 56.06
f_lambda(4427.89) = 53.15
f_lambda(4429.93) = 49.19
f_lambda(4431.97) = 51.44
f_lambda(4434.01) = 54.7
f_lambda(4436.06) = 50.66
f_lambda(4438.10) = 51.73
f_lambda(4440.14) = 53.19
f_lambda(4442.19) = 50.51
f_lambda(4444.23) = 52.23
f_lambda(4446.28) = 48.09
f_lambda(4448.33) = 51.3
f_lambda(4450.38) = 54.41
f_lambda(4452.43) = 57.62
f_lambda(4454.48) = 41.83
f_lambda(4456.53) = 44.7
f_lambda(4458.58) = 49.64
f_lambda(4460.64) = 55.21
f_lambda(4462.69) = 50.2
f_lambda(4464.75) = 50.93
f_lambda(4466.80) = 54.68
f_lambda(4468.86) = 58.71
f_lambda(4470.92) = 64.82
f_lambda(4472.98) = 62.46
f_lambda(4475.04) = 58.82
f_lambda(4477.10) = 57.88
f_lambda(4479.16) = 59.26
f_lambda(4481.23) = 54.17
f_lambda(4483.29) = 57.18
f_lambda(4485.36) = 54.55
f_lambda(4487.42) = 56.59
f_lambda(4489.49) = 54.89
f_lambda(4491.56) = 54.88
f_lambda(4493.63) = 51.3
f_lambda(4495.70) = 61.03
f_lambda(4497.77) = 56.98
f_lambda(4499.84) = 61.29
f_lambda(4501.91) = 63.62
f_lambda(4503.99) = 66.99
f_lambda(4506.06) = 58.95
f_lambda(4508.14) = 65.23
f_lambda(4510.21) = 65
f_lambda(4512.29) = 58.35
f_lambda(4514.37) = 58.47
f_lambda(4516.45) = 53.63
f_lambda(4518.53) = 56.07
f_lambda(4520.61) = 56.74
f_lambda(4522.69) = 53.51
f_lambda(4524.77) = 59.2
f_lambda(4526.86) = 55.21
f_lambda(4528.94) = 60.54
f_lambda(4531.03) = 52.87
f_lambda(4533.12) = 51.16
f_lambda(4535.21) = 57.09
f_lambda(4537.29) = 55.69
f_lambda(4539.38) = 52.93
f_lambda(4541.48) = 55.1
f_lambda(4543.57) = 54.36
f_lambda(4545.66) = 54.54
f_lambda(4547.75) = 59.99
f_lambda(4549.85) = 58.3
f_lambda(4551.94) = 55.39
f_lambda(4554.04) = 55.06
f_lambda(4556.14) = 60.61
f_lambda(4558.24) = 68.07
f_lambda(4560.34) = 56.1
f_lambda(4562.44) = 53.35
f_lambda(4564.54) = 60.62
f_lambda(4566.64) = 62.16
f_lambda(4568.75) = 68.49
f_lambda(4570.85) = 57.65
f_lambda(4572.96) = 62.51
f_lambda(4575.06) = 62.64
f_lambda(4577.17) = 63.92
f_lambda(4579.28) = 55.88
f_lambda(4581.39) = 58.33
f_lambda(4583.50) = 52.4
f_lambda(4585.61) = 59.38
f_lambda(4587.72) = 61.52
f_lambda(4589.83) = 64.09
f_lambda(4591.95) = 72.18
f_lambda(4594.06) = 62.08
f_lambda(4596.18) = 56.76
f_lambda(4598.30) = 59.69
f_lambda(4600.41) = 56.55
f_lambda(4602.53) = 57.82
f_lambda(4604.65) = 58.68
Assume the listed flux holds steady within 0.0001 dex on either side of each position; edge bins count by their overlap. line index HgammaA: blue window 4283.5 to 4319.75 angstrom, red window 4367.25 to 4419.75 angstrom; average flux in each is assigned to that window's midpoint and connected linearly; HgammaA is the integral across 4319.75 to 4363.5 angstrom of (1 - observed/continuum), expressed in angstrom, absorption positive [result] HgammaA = -2.9 angstrom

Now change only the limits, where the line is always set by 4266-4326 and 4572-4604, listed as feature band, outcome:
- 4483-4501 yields -0.82 angstrom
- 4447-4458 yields 0.34 angstrom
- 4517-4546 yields 0.67 angstrom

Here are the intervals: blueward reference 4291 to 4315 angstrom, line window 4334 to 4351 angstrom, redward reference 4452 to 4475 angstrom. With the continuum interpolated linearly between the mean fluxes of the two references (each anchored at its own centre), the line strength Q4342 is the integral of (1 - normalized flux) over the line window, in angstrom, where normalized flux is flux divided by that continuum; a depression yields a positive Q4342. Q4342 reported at -2.3 angstrom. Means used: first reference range 35.7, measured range 45.6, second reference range 53.8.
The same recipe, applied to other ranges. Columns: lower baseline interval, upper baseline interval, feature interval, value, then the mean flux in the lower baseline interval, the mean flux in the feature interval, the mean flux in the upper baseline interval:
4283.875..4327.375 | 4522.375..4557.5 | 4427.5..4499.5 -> -4.3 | 40.3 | 54.1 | 56.1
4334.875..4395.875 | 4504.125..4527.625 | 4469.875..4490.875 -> -0.7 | 48.3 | 58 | 58.6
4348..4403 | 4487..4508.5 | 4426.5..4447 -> 1.0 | 49.7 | 51.6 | 59.1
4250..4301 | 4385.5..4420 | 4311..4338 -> -0.1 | 43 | 46.2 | 50.9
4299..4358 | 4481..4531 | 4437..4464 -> 1.3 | 43.4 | 50.8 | 58.1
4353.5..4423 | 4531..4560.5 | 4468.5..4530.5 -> -4.2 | 50.4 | 58.5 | 56.6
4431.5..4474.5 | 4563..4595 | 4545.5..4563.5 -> 0.5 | 52.9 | 58.1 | 61.5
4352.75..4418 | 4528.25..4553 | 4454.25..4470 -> 0.4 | 50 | 51.3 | 55.6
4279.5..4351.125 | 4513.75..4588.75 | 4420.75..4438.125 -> -1.4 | 42.8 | 54.1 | 57.8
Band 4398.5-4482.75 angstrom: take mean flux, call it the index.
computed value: 53.2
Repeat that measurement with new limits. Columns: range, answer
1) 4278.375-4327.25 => 41.1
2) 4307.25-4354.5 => 45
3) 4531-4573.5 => 57.8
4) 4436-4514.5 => 55.9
